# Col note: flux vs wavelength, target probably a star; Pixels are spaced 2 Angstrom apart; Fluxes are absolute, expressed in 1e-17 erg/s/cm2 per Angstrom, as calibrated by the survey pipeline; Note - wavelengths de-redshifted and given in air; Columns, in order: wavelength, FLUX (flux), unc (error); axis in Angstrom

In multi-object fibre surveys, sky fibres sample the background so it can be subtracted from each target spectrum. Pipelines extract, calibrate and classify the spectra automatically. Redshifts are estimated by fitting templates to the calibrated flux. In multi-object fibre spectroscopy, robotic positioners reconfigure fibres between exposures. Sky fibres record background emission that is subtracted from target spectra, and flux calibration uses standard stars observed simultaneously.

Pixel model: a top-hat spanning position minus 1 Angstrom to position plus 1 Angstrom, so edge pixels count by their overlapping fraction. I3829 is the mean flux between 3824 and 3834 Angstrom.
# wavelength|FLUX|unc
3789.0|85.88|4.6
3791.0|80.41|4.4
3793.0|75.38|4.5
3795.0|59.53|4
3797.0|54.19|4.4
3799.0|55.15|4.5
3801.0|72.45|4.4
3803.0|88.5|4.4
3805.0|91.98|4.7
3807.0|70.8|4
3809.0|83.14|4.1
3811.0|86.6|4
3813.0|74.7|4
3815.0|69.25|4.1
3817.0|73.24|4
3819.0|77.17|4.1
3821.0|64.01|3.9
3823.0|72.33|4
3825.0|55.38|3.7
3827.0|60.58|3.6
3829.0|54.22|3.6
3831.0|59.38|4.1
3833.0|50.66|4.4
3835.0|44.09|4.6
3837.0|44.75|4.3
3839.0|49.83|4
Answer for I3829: 56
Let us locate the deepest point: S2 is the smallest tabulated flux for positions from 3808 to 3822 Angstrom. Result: 64.01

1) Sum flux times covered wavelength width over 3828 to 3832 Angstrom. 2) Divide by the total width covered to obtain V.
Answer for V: 56.8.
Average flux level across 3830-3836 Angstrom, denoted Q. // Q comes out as 51.4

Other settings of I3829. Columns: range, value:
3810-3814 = 80.7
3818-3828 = 65.9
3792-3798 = 63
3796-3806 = 72.5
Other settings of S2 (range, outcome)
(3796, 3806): 54.19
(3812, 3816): 69.25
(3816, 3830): 54.22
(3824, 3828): 55.38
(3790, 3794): 75.38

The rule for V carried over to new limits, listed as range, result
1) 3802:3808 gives 83.8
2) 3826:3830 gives 57.4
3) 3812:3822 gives 71.7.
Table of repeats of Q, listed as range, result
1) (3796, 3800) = 54.7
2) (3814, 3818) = 71.2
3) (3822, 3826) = 63.9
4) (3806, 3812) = 80.2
